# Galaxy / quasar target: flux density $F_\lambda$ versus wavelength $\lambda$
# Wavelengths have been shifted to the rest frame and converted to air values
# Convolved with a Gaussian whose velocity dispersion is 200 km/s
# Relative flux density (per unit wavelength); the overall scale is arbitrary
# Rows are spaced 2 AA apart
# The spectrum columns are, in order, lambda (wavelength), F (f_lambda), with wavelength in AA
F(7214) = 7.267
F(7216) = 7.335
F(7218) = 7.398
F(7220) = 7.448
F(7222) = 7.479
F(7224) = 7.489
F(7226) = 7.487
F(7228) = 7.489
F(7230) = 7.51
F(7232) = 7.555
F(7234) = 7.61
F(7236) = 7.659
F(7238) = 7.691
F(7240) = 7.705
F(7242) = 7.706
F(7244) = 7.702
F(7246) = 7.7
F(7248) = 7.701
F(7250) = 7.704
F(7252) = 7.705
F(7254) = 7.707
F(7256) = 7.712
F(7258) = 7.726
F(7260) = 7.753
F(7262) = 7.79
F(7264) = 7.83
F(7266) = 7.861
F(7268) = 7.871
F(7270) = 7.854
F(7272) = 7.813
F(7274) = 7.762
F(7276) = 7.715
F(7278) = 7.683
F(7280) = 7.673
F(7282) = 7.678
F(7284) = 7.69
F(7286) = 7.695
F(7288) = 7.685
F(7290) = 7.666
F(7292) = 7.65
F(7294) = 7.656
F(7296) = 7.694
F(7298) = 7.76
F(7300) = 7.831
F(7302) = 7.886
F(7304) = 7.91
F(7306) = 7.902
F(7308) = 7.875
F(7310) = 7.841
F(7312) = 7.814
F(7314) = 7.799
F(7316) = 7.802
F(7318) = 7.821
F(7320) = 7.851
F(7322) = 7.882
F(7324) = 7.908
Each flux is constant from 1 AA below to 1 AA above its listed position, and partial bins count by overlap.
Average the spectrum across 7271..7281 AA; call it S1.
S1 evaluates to 7.73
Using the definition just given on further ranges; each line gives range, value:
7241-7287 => 7.74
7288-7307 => 7.77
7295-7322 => 7.83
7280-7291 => 7.68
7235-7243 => 7.69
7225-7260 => 7.65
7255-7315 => 7.77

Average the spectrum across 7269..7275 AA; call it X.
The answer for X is 7.81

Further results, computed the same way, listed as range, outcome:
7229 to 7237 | 7.58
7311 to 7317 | 7.8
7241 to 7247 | 7.7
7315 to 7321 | 7.82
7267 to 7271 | 7.86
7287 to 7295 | 7.66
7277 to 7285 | 7.68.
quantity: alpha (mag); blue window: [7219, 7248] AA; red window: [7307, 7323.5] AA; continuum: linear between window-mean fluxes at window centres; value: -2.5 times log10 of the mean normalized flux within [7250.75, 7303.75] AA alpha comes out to 0.00 mag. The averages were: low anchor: 7.59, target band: 7.75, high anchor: 7.84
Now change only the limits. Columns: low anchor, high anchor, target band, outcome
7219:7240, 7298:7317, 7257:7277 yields -0.01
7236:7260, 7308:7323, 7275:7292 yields 0.01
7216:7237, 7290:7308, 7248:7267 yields -0.02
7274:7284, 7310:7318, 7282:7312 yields 0.00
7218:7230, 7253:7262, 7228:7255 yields -0.01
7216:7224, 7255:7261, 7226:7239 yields -0.01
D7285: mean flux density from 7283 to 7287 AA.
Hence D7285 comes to 7.69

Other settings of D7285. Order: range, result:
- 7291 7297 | 7.67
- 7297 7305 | 7.85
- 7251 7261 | 7.72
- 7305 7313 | 7.86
